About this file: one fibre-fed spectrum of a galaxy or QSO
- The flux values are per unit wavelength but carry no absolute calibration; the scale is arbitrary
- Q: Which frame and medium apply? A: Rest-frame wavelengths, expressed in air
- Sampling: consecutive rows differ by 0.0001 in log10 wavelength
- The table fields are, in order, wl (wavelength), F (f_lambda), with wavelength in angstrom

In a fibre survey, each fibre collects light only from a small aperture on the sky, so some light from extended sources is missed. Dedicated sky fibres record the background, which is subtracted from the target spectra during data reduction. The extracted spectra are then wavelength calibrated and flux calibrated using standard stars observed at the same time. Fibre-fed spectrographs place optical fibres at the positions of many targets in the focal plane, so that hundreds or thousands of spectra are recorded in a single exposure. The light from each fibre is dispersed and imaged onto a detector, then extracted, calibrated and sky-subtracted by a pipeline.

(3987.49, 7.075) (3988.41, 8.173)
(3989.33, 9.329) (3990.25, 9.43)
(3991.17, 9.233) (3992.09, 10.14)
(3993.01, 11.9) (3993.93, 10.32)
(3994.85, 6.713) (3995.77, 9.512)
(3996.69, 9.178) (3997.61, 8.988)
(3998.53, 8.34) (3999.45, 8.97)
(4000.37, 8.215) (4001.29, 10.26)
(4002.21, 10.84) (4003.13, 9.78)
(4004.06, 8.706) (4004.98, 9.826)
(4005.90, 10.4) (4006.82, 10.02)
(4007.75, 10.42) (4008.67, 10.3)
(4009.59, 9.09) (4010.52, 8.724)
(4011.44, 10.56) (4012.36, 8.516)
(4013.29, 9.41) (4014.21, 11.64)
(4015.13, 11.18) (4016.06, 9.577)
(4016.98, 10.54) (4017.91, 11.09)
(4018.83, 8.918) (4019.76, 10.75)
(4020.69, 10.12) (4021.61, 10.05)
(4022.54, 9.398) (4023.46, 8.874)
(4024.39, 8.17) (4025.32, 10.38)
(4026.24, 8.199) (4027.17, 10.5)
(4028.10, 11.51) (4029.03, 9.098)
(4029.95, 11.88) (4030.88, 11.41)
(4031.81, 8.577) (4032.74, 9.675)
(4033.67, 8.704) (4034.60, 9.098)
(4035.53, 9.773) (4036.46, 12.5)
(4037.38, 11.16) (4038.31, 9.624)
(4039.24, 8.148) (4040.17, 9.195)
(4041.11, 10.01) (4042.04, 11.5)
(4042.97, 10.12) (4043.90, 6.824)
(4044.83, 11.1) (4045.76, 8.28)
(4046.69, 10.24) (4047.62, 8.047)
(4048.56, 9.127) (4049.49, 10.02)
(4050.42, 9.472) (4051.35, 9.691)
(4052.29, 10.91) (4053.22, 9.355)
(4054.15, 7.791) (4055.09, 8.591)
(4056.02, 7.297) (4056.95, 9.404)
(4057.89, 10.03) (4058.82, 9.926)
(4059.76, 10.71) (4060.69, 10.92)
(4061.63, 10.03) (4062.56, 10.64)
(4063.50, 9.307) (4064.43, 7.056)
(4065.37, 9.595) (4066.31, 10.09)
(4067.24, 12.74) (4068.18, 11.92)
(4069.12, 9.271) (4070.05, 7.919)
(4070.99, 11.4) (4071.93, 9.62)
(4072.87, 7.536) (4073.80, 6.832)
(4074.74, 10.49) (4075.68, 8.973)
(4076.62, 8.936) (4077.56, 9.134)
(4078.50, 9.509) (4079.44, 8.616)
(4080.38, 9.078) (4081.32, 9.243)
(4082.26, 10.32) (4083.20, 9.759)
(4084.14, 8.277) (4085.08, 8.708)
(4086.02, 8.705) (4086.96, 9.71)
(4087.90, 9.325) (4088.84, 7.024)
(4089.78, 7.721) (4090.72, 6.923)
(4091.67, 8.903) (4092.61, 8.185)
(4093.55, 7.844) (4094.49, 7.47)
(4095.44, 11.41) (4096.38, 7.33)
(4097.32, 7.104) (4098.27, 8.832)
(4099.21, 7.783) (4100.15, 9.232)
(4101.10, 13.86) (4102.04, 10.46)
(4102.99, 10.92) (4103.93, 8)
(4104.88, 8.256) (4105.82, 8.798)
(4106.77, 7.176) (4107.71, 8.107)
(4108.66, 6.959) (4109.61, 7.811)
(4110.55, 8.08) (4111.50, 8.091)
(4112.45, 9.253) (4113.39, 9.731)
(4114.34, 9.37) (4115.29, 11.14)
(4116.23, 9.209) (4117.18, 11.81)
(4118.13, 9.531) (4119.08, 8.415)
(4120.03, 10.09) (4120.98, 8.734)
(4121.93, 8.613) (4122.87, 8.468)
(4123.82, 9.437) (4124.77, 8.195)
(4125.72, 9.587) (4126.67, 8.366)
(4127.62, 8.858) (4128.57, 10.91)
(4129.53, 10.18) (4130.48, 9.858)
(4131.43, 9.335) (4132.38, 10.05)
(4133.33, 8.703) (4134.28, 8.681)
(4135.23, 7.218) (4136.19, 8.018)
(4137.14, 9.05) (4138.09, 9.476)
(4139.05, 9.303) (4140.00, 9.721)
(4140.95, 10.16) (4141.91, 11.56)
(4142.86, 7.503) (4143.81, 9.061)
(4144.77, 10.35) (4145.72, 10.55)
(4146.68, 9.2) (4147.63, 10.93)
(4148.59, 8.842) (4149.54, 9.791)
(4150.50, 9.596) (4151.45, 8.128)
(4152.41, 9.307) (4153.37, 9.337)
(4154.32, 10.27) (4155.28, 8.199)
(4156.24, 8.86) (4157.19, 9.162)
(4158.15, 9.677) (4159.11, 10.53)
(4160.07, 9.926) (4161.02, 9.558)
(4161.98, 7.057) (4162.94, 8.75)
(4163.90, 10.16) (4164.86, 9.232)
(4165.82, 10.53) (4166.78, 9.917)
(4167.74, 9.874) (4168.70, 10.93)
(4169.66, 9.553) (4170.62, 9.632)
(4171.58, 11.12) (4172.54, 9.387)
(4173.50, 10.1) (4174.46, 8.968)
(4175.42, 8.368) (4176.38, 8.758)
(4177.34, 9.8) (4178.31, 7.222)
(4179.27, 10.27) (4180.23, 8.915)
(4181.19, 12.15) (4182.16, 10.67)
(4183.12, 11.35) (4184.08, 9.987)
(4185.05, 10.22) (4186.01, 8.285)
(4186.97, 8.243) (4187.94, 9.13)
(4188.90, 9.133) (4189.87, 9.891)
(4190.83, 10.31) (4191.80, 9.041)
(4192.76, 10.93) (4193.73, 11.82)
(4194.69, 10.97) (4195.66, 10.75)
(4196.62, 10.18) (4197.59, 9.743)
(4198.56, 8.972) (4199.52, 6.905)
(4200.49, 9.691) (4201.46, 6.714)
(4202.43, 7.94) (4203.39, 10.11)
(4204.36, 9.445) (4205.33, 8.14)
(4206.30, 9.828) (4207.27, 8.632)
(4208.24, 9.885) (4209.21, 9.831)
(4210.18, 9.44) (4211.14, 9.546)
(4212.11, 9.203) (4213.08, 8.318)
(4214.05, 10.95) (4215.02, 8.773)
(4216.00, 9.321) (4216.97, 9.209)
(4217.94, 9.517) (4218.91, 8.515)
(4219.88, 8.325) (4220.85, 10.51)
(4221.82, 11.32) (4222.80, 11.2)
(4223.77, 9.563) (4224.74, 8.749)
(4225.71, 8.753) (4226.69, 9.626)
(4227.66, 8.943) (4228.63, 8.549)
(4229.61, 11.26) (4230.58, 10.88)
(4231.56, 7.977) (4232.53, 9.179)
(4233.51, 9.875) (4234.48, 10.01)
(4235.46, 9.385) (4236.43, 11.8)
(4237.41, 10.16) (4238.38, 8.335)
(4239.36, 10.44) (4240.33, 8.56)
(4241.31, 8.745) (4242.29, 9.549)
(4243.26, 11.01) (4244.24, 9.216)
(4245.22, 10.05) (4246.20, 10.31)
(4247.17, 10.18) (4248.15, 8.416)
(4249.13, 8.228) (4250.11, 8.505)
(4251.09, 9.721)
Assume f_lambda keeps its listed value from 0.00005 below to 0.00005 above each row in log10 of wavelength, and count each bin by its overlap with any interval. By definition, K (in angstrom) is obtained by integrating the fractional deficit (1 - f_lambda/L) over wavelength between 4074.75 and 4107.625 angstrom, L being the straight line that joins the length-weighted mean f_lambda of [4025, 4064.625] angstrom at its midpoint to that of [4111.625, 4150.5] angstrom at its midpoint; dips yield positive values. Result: 2.3 angstrom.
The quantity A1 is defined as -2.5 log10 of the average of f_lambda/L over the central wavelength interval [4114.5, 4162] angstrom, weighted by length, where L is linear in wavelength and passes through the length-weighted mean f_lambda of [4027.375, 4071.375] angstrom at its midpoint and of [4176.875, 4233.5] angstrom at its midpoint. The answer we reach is 0.03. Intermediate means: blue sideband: 9.78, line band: 9.39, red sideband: 9.53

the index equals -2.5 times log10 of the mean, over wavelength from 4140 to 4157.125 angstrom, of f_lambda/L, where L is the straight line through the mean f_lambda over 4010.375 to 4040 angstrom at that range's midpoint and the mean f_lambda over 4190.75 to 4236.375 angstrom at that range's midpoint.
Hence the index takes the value 0.02 mag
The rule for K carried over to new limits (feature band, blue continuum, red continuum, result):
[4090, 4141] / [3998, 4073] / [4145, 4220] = 3.2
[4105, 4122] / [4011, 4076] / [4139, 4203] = 1.2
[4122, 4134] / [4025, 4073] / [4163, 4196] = 0.6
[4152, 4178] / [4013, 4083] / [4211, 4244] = 0.3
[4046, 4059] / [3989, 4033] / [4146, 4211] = 0.6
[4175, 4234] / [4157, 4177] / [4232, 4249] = 0.8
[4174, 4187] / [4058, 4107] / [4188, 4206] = -0.2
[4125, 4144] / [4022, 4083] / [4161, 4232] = 0.6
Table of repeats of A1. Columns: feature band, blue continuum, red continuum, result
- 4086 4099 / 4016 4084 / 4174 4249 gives 0.160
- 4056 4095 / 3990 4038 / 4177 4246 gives 0.064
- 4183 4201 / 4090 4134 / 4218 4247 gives -0.030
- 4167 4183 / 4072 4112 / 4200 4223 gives -0.073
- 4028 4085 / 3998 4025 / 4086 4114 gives -0.047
